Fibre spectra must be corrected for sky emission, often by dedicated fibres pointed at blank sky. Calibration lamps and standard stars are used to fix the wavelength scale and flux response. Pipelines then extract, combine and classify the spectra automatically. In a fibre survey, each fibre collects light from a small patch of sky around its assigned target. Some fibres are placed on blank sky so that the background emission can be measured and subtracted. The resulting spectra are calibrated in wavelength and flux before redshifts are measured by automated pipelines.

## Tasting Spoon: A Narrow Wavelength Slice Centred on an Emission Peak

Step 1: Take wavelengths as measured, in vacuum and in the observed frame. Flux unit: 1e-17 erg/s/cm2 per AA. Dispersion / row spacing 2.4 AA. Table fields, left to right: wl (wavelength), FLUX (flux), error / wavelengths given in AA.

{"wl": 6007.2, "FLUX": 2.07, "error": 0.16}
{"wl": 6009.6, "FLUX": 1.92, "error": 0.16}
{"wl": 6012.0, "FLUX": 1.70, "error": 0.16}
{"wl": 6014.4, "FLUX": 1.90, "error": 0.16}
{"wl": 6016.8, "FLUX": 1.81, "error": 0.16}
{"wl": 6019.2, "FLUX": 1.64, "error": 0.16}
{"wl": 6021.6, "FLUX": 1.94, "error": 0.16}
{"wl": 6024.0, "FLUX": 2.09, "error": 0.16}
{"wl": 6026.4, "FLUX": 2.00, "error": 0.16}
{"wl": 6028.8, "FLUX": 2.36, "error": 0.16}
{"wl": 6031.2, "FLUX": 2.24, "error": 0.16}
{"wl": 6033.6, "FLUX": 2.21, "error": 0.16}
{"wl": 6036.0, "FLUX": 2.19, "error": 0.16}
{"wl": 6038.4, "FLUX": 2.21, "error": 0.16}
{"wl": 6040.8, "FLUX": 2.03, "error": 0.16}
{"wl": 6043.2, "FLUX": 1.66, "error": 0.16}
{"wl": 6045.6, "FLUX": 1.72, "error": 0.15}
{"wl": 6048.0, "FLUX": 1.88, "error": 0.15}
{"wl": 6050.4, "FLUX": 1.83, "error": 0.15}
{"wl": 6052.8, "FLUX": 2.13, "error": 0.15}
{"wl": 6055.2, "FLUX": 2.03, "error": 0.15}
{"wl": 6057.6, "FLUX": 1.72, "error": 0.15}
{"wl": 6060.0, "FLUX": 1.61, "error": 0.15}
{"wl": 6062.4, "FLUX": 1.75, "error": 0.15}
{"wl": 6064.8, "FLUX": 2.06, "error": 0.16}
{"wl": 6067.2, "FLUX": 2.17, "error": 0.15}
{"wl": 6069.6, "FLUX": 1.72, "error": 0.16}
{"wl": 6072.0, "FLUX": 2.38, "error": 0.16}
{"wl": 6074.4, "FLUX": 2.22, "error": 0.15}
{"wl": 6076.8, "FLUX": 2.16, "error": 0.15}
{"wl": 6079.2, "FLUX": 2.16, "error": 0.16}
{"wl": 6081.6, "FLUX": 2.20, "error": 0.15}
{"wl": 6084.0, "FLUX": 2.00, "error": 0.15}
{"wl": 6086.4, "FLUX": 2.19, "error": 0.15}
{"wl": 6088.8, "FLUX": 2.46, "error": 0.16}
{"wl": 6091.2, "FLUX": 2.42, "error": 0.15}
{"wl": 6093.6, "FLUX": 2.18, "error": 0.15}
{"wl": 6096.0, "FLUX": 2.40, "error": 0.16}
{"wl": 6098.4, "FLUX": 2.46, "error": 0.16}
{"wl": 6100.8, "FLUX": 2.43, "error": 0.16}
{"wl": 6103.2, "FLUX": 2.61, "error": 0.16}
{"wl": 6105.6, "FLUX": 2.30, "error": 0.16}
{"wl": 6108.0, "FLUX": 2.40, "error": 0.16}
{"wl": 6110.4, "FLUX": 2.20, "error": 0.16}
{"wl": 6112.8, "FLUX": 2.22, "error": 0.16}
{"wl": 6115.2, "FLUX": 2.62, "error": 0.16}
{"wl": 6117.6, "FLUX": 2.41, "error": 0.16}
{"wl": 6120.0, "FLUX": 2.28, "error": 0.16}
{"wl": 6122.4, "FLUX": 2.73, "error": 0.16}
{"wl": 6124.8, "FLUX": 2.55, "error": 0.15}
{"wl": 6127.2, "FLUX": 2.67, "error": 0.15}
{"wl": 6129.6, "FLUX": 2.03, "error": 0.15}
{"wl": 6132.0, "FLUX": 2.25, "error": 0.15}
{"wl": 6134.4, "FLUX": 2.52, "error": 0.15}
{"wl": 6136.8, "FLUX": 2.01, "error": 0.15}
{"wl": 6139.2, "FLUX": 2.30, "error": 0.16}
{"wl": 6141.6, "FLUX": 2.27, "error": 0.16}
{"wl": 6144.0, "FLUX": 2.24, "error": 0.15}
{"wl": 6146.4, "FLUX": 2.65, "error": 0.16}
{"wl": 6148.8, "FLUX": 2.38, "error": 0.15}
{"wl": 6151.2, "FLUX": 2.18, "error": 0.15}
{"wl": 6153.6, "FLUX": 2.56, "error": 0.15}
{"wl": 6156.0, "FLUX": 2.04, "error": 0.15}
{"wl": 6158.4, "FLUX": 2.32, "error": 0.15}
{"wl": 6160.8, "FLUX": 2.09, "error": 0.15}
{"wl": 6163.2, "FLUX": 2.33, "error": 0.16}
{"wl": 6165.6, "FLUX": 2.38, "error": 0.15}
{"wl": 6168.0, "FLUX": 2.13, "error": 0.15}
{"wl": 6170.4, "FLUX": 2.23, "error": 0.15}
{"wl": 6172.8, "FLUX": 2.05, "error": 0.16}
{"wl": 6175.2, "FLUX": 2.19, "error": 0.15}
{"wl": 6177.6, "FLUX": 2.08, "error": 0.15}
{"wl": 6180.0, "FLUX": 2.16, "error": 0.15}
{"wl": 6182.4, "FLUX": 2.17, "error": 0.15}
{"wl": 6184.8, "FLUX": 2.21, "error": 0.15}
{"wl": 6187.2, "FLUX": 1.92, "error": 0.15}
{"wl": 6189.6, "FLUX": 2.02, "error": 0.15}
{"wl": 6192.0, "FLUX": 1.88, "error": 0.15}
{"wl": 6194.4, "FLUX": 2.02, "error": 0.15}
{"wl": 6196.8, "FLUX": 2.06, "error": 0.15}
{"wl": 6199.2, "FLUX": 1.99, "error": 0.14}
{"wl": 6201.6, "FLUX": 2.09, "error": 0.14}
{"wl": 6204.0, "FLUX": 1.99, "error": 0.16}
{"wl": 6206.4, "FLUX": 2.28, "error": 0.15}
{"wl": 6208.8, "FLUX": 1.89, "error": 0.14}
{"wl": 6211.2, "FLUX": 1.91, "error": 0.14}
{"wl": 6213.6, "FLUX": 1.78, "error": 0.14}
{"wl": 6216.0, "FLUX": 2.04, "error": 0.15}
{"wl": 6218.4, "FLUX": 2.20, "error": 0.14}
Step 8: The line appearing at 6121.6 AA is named Mg II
